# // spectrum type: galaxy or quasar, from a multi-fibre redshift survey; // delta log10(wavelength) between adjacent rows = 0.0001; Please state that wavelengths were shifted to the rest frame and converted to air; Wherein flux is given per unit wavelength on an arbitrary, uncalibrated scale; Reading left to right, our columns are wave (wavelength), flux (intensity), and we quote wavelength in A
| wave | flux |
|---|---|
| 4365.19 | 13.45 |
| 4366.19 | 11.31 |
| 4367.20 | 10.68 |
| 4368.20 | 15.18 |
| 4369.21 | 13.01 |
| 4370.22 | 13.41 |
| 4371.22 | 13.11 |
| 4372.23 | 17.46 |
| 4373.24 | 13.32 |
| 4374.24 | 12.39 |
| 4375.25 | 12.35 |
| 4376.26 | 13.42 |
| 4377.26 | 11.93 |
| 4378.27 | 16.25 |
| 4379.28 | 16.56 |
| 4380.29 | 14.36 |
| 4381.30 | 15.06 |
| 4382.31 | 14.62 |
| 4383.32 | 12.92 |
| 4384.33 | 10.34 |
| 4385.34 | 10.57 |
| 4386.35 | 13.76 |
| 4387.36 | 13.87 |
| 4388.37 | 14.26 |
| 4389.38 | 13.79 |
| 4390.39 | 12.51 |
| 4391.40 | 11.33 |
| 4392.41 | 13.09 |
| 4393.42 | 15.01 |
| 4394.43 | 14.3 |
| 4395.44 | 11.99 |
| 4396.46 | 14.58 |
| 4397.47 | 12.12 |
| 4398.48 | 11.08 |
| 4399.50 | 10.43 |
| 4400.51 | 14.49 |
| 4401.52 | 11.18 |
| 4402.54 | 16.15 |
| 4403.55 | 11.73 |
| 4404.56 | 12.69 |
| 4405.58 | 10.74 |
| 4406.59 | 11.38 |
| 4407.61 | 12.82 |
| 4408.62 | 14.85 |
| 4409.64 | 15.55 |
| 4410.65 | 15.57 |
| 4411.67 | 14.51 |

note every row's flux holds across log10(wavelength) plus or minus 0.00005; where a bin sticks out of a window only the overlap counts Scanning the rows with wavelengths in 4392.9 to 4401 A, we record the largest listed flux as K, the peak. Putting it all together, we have 15.01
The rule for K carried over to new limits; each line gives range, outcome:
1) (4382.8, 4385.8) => 12.92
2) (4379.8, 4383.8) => 15.06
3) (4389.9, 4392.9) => 13.09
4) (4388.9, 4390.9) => 13.79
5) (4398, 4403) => 16.15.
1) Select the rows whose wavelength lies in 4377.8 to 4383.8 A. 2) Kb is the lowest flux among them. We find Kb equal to 12.92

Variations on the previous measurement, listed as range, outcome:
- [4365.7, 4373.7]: 10.68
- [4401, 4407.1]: 10.74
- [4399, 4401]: 10.43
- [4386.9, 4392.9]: 11.33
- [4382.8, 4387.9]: 10.34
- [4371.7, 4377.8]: 11.93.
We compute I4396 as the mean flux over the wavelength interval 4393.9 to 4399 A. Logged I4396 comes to 12.8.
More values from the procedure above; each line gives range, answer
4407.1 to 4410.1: 14.4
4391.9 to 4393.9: 14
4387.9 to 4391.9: 13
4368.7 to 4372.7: 14.2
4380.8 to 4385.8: 12.7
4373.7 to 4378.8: 13.3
